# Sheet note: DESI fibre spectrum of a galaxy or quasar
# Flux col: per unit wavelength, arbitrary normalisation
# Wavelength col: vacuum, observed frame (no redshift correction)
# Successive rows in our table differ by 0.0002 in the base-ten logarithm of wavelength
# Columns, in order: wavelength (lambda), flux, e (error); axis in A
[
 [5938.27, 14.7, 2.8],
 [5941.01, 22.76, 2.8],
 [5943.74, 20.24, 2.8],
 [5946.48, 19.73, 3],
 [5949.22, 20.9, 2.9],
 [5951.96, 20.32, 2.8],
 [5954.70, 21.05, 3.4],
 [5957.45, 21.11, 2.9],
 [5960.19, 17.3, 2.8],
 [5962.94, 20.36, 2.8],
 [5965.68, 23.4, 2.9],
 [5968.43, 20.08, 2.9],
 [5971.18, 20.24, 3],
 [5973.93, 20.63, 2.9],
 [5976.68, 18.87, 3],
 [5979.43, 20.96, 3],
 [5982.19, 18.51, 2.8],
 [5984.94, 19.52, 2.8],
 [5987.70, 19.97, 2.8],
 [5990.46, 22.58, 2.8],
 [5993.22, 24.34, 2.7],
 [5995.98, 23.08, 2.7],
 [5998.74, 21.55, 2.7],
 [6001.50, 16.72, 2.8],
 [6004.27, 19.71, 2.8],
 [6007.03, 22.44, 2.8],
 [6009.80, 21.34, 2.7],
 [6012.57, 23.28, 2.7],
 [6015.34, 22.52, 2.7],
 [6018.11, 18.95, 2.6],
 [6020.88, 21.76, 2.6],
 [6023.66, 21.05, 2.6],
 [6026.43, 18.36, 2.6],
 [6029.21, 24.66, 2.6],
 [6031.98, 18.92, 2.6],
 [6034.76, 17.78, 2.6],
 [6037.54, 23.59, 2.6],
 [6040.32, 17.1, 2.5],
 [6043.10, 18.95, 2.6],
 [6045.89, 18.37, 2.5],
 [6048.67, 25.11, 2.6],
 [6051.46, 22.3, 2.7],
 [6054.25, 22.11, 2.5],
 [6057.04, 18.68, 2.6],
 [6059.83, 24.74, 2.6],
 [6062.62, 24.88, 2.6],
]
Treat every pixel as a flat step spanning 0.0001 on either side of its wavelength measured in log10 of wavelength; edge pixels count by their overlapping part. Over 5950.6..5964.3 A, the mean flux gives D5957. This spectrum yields 20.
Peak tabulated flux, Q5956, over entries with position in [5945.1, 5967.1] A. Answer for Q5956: 23.4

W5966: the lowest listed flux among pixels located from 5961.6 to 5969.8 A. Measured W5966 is 20.08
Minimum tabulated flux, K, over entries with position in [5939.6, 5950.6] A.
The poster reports 19.73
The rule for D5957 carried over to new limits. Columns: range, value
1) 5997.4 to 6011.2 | 20.3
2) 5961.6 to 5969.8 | 21.3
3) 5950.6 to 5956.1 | 20.7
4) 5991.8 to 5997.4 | 23.7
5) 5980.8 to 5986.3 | 19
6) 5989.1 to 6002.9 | 21.6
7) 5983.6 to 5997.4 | 21.9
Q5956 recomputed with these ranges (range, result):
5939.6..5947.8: 22.76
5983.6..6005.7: 24.34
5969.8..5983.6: 20.96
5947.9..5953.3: 20.9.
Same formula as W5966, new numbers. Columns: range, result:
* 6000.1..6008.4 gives 16.72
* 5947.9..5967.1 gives 17.3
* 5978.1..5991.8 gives 18.51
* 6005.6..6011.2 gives 21.34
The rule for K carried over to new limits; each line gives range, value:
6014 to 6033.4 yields 18.36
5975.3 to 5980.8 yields 18.87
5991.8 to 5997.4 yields 23.08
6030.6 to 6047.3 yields 17.1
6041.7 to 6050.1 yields 18.37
